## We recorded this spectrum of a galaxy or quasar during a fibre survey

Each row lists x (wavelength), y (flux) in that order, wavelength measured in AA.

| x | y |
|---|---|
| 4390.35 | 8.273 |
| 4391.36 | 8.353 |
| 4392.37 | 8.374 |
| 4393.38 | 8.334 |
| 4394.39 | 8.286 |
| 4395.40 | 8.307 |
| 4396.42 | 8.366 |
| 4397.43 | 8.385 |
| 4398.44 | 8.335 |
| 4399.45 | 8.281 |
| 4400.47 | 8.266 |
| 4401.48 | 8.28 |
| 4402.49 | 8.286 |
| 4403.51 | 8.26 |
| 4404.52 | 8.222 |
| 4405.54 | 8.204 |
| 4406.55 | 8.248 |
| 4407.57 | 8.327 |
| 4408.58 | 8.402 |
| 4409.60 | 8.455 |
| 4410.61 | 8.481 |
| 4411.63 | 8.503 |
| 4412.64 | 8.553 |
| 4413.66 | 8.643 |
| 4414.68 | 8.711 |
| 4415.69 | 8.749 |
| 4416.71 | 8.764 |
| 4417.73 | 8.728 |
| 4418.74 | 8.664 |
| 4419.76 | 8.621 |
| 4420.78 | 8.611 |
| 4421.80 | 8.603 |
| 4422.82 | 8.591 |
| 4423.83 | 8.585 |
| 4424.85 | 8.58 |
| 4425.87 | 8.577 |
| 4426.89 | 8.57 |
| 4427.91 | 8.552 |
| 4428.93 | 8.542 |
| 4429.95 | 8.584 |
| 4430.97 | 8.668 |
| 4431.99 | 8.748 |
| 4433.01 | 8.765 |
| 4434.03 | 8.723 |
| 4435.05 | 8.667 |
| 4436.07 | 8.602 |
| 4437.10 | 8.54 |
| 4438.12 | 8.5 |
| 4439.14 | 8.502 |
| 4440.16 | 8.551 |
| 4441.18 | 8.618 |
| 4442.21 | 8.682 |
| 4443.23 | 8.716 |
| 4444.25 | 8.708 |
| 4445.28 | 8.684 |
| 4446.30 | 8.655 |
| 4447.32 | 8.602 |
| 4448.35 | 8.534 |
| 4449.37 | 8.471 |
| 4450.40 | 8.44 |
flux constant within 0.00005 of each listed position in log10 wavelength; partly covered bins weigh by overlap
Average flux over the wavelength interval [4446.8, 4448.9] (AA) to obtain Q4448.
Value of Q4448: 8.58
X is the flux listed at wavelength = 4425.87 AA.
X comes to 8.577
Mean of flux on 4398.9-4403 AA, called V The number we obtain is 8.28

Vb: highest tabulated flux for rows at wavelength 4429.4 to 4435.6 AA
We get 8.765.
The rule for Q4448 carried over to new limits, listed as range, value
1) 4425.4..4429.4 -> 8.56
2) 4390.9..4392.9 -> 8.37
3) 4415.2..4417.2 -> 8.74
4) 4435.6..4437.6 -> 8.53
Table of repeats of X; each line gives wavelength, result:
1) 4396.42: 8.366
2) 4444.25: 8.708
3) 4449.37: 8.471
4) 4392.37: 8.374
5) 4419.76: 8.621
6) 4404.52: 8.222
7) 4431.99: 8.748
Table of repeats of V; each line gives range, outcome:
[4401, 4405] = 8.27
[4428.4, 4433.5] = 8.66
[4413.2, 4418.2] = 8.71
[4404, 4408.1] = 8.26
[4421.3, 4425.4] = 8.6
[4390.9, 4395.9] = 8.34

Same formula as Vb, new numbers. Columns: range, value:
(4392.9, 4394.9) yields 8.334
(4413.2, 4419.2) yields 8.764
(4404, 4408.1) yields 8.327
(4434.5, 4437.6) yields 8.667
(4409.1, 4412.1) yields 8.503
